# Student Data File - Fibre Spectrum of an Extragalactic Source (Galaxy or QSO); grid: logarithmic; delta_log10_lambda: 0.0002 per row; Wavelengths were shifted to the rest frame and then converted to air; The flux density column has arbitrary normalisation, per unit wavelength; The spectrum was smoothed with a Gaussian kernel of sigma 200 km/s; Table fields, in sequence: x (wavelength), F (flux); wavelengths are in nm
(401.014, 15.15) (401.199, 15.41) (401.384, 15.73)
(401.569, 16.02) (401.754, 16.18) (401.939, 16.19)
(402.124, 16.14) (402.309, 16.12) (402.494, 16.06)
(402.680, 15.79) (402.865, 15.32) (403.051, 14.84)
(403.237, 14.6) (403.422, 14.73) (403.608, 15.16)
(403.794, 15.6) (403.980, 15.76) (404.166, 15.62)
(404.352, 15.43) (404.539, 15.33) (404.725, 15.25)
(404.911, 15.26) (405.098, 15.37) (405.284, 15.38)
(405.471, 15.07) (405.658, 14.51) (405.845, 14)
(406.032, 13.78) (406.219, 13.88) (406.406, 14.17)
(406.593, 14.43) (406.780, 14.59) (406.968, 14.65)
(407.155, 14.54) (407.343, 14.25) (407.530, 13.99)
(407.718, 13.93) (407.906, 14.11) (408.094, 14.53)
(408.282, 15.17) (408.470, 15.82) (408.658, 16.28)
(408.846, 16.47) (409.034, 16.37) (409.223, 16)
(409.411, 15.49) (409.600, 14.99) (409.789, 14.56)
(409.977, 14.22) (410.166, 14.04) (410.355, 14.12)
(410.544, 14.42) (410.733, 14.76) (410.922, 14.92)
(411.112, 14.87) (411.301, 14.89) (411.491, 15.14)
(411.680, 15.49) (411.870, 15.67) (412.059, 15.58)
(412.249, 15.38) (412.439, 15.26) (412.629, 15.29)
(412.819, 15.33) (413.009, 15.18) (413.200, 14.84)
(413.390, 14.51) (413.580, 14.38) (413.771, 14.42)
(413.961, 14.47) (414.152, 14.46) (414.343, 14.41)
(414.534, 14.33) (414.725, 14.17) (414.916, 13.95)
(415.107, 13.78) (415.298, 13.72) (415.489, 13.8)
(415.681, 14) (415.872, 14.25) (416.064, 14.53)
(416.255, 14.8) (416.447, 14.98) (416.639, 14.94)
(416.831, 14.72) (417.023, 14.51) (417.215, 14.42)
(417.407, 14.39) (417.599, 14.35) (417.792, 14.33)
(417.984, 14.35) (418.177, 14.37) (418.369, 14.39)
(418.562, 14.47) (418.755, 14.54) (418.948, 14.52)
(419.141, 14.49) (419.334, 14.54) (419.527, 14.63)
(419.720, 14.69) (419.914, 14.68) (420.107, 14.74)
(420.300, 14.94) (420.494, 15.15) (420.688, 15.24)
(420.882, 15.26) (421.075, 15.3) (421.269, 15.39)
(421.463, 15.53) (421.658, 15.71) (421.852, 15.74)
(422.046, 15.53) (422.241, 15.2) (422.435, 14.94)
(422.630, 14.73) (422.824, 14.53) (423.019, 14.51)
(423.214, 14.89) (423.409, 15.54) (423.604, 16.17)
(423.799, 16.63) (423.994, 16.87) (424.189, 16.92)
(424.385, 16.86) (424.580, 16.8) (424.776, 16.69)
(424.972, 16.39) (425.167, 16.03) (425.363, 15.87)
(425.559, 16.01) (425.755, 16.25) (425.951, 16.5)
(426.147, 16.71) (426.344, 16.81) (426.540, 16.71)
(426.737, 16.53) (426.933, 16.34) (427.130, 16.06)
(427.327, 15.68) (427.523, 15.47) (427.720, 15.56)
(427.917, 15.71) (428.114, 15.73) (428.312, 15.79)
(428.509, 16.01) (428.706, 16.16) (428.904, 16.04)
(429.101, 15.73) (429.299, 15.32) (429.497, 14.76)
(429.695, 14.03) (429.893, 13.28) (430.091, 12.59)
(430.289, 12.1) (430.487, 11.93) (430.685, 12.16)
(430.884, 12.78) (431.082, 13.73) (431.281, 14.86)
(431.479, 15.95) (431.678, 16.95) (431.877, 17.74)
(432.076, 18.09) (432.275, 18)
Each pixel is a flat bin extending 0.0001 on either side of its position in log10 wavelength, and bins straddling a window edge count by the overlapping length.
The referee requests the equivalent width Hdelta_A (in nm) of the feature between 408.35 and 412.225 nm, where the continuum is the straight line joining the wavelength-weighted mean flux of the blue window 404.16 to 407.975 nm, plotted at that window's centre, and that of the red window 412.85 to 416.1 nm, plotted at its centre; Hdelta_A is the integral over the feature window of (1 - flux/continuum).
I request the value -0.197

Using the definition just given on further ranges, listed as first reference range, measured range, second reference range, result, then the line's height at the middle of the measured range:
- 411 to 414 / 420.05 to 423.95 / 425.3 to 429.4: 0.09 nm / 15.7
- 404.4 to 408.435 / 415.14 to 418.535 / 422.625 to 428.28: 0.22 nm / 15.4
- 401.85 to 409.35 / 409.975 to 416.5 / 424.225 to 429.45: 0.35 nm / 15.5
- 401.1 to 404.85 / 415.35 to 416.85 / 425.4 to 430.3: 0.11 nm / 15.6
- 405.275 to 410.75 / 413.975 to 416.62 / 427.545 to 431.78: 0.08 nm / 14.7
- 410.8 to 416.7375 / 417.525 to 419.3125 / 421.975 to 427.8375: 0.10 nm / 15.2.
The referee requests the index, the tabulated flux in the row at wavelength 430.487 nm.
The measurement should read 11.93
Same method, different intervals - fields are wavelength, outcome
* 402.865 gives 15.32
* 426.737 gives 16.53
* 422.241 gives 15.2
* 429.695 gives 14.03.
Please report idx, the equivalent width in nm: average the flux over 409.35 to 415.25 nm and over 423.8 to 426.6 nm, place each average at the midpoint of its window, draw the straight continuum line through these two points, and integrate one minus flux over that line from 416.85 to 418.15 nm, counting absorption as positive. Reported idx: 0.09 nm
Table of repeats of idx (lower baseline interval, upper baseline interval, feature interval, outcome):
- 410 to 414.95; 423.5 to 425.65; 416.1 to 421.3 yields 0.317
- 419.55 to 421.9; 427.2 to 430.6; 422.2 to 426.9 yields -0.332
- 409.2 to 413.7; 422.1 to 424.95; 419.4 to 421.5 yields 0.076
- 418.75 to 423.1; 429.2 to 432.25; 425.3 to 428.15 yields -0.278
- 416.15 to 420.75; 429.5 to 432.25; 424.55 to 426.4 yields -0.237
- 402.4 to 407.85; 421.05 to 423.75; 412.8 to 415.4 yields 0.118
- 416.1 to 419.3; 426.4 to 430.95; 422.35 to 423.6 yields -0.020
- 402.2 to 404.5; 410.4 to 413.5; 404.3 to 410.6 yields 0.174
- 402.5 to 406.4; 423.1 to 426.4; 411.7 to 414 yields 0.076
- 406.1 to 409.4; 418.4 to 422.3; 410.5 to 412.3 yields -0.023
